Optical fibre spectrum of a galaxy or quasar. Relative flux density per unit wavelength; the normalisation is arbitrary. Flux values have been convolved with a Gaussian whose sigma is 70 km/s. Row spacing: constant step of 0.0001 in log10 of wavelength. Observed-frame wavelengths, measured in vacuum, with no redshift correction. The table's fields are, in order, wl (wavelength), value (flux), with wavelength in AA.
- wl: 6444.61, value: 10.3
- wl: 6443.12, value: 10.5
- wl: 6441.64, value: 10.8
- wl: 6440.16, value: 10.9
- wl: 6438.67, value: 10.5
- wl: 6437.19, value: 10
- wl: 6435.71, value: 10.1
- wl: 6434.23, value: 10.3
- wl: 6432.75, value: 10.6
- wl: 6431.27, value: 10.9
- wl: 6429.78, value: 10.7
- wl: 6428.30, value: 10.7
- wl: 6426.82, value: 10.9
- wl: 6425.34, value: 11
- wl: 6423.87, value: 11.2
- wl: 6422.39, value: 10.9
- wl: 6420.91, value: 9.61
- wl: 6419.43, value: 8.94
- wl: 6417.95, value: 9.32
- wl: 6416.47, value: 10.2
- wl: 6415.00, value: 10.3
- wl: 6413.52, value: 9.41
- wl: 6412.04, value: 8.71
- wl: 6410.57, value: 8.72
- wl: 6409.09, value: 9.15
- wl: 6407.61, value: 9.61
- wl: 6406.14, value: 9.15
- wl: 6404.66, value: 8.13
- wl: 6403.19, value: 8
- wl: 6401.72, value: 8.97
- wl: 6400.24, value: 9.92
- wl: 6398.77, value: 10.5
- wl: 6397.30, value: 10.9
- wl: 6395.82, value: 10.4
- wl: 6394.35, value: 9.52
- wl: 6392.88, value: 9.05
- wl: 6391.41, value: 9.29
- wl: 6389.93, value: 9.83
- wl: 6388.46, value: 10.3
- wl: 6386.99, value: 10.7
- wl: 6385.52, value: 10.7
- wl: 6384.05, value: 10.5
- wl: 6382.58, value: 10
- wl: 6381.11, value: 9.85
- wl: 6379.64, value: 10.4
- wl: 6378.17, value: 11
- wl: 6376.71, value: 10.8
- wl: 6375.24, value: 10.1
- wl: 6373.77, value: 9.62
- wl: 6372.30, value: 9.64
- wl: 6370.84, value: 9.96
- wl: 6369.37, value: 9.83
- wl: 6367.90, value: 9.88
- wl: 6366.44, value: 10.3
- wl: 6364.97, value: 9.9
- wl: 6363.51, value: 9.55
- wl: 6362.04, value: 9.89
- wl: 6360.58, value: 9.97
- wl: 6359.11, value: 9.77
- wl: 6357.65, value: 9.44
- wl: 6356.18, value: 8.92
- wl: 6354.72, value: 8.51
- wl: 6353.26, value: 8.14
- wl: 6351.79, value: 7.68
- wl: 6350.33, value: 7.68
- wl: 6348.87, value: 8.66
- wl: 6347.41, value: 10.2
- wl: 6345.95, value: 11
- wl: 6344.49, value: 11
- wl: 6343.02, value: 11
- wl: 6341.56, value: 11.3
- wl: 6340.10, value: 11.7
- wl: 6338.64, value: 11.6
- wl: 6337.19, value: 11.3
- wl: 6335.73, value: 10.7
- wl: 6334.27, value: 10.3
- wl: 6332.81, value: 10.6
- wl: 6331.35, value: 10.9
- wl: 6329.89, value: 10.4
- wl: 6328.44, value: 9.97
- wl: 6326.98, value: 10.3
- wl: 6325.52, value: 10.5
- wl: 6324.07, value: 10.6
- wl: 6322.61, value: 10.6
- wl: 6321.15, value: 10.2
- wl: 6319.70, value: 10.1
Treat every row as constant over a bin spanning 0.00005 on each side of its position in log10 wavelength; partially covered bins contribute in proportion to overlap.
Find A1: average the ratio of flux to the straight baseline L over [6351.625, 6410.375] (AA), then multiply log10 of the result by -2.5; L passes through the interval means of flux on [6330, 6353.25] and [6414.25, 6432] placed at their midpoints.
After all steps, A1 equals 0.069 mag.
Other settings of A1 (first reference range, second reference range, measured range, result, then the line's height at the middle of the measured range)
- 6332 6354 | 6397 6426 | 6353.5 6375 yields 0.04 mag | 10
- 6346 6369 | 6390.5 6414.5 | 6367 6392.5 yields -0.09 mag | 9.32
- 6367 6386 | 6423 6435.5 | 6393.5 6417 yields 0.11 mag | 10.5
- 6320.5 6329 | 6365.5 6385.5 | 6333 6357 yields 0.03 mag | 10.3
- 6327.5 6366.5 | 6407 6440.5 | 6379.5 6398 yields 0.00 mag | 10.1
